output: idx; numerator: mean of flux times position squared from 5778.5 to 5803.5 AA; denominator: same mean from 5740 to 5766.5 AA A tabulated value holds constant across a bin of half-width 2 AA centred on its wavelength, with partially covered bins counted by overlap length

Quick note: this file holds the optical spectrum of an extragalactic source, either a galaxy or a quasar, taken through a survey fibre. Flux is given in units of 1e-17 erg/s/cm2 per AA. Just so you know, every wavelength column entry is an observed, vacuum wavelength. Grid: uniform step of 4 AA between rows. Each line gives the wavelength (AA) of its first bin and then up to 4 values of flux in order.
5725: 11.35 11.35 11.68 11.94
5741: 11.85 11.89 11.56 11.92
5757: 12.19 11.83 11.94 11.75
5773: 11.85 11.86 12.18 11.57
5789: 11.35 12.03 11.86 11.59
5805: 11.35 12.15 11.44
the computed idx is 1.00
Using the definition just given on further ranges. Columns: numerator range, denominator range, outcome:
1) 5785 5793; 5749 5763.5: 0.98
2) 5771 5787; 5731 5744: 1.02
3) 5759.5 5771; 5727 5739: 1.03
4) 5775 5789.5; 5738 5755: 1.01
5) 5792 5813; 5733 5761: 1.01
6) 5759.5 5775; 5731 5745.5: 1.01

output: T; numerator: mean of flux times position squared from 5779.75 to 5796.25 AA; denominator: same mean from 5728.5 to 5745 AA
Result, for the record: 1.0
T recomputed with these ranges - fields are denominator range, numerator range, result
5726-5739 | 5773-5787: 1.04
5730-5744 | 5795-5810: 1.02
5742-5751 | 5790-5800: 1.03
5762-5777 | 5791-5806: 1.00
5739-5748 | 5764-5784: 1.02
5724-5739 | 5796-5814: 1.03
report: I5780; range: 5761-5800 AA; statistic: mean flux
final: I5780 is 11.8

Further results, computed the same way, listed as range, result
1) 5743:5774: 11.9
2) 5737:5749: 11.8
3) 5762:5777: 11.8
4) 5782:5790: 11.6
